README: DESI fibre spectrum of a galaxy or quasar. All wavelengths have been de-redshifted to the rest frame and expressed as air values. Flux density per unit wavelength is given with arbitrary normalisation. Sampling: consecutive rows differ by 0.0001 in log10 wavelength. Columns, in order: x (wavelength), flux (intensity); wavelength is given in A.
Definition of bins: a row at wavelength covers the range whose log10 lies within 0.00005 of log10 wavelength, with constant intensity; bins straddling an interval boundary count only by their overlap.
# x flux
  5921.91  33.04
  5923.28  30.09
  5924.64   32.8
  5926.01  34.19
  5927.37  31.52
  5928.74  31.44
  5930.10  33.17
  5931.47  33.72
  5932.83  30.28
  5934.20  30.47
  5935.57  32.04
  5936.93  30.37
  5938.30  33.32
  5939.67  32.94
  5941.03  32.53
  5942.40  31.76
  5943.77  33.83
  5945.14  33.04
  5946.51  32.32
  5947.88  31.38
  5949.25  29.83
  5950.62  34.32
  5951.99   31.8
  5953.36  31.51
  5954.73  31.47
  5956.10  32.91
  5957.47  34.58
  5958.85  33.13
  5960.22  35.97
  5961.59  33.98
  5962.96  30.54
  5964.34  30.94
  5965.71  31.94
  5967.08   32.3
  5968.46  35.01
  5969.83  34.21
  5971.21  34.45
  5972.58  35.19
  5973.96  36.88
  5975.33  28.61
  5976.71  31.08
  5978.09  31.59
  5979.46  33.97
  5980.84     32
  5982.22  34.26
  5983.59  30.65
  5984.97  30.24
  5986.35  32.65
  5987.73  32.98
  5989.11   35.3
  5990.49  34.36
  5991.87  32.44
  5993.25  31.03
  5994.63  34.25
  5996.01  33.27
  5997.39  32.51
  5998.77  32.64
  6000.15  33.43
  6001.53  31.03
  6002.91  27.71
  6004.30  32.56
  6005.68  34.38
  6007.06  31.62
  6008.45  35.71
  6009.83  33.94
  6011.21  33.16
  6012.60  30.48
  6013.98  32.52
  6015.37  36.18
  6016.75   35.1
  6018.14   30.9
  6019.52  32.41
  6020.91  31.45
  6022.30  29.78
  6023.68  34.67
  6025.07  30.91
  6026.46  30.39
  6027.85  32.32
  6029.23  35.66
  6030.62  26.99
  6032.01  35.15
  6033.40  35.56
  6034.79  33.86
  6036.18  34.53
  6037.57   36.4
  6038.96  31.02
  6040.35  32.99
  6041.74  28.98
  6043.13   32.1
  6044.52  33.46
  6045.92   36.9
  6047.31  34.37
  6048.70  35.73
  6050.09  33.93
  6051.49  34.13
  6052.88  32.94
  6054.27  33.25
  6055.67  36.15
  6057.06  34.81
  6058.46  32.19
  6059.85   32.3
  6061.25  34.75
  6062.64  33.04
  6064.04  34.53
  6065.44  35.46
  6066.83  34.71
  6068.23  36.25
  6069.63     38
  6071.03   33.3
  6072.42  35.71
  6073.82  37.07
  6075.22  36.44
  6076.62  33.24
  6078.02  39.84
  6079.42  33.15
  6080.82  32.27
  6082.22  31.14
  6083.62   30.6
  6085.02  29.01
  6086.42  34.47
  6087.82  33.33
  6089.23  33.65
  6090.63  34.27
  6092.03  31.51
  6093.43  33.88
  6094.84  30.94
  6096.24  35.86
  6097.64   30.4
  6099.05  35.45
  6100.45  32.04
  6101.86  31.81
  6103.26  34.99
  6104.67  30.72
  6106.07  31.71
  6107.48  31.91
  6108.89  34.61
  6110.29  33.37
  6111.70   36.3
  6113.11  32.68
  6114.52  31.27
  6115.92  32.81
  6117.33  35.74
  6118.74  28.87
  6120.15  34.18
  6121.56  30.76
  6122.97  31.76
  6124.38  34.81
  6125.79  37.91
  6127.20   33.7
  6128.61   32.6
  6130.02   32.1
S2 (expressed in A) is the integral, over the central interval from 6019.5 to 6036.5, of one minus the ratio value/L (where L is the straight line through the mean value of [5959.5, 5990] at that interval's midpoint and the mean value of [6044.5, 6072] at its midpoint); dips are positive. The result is 0.7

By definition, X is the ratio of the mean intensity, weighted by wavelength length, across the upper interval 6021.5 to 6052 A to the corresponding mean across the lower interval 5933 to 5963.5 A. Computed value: 1.02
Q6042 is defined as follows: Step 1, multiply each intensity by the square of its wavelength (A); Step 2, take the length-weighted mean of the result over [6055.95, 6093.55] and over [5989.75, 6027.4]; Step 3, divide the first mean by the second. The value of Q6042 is 1.07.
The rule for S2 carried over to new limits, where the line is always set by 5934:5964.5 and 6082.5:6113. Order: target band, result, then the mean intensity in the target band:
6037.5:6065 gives -0.8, 33.7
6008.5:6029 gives 0.0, 32.6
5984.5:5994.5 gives -0.1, 32.8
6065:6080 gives -1.4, 35.8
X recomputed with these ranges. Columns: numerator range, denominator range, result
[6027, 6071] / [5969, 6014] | 1.04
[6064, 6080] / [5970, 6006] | 1.09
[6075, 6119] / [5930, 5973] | 1.01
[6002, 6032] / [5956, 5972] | 0.97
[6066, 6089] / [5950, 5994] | 1.04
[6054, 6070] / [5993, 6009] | 1.06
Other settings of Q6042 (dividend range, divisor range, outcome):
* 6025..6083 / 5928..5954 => 1.10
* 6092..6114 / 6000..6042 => 1.04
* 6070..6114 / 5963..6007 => 1.06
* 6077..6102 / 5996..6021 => 1.04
